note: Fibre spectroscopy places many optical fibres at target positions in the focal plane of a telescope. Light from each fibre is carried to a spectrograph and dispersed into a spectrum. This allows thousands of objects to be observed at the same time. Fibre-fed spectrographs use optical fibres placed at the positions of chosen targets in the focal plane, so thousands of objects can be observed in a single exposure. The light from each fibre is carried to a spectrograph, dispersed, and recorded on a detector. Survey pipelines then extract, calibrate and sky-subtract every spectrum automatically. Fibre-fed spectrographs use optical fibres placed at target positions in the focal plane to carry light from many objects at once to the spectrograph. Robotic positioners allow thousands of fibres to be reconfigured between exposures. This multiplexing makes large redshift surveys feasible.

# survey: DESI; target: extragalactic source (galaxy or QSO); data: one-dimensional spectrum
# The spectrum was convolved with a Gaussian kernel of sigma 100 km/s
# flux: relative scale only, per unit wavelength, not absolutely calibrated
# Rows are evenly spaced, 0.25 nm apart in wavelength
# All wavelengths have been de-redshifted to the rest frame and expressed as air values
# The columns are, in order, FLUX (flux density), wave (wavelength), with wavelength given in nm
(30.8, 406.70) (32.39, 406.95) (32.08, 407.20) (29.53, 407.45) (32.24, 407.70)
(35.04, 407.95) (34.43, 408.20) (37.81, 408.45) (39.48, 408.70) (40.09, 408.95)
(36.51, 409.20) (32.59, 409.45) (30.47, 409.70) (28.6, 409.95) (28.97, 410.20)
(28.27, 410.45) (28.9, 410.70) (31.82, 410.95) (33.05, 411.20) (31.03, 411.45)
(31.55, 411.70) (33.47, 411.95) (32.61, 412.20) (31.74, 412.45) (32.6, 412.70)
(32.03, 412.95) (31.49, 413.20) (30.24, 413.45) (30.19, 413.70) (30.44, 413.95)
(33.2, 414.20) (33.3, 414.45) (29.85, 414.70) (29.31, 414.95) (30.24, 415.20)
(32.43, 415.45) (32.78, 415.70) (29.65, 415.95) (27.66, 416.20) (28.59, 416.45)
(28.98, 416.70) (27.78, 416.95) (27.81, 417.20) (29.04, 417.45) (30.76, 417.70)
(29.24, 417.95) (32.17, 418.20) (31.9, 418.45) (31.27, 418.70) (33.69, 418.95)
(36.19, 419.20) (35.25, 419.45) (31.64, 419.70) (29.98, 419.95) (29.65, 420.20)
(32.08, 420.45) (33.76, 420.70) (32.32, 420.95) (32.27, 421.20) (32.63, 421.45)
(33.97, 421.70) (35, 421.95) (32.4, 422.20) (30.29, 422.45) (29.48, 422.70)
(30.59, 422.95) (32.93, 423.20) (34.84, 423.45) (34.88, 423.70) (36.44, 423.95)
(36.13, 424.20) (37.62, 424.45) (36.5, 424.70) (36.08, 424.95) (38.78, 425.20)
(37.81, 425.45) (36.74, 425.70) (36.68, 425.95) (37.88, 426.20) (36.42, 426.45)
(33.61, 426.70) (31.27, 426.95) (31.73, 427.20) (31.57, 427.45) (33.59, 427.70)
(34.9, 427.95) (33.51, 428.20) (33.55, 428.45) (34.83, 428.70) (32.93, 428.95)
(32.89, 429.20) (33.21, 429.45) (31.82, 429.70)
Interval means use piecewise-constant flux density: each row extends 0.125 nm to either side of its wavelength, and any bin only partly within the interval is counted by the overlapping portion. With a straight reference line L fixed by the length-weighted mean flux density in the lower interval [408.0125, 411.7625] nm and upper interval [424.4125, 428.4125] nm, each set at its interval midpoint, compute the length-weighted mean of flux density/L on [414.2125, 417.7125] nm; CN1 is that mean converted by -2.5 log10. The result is 0.13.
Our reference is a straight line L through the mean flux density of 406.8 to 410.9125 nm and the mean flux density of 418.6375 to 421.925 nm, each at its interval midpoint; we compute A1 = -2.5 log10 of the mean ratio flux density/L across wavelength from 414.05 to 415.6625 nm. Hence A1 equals 0.05 mag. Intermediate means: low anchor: 32.9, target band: 31.4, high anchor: 32.8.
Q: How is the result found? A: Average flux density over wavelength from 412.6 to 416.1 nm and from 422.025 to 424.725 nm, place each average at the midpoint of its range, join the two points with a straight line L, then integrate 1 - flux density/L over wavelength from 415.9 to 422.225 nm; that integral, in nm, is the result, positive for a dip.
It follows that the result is 0.23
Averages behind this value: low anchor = 31.2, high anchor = 33.8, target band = 31.4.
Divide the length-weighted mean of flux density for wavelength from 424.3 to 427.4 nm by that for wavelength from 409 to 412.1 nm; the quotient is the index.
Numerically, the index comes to 1.14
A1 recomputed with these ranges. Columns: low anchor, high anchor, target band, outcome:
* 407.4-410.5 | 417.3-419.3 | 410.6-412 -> 0.05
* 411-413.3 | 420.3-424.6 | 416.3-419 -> 0.10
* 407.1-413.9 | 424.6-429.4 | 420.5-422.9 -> 0.05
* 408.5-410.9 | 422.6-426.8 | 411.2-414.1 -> 0.06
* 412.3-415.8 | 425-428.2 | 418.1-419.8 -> -0.01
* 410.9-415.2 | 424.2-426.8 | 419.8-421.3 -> 0.10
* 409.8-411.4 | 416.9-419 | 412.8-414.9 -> -0.04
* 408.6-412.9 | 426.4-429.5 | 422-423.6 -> 0.04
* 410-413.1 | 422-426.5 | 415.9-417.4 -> 0.16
